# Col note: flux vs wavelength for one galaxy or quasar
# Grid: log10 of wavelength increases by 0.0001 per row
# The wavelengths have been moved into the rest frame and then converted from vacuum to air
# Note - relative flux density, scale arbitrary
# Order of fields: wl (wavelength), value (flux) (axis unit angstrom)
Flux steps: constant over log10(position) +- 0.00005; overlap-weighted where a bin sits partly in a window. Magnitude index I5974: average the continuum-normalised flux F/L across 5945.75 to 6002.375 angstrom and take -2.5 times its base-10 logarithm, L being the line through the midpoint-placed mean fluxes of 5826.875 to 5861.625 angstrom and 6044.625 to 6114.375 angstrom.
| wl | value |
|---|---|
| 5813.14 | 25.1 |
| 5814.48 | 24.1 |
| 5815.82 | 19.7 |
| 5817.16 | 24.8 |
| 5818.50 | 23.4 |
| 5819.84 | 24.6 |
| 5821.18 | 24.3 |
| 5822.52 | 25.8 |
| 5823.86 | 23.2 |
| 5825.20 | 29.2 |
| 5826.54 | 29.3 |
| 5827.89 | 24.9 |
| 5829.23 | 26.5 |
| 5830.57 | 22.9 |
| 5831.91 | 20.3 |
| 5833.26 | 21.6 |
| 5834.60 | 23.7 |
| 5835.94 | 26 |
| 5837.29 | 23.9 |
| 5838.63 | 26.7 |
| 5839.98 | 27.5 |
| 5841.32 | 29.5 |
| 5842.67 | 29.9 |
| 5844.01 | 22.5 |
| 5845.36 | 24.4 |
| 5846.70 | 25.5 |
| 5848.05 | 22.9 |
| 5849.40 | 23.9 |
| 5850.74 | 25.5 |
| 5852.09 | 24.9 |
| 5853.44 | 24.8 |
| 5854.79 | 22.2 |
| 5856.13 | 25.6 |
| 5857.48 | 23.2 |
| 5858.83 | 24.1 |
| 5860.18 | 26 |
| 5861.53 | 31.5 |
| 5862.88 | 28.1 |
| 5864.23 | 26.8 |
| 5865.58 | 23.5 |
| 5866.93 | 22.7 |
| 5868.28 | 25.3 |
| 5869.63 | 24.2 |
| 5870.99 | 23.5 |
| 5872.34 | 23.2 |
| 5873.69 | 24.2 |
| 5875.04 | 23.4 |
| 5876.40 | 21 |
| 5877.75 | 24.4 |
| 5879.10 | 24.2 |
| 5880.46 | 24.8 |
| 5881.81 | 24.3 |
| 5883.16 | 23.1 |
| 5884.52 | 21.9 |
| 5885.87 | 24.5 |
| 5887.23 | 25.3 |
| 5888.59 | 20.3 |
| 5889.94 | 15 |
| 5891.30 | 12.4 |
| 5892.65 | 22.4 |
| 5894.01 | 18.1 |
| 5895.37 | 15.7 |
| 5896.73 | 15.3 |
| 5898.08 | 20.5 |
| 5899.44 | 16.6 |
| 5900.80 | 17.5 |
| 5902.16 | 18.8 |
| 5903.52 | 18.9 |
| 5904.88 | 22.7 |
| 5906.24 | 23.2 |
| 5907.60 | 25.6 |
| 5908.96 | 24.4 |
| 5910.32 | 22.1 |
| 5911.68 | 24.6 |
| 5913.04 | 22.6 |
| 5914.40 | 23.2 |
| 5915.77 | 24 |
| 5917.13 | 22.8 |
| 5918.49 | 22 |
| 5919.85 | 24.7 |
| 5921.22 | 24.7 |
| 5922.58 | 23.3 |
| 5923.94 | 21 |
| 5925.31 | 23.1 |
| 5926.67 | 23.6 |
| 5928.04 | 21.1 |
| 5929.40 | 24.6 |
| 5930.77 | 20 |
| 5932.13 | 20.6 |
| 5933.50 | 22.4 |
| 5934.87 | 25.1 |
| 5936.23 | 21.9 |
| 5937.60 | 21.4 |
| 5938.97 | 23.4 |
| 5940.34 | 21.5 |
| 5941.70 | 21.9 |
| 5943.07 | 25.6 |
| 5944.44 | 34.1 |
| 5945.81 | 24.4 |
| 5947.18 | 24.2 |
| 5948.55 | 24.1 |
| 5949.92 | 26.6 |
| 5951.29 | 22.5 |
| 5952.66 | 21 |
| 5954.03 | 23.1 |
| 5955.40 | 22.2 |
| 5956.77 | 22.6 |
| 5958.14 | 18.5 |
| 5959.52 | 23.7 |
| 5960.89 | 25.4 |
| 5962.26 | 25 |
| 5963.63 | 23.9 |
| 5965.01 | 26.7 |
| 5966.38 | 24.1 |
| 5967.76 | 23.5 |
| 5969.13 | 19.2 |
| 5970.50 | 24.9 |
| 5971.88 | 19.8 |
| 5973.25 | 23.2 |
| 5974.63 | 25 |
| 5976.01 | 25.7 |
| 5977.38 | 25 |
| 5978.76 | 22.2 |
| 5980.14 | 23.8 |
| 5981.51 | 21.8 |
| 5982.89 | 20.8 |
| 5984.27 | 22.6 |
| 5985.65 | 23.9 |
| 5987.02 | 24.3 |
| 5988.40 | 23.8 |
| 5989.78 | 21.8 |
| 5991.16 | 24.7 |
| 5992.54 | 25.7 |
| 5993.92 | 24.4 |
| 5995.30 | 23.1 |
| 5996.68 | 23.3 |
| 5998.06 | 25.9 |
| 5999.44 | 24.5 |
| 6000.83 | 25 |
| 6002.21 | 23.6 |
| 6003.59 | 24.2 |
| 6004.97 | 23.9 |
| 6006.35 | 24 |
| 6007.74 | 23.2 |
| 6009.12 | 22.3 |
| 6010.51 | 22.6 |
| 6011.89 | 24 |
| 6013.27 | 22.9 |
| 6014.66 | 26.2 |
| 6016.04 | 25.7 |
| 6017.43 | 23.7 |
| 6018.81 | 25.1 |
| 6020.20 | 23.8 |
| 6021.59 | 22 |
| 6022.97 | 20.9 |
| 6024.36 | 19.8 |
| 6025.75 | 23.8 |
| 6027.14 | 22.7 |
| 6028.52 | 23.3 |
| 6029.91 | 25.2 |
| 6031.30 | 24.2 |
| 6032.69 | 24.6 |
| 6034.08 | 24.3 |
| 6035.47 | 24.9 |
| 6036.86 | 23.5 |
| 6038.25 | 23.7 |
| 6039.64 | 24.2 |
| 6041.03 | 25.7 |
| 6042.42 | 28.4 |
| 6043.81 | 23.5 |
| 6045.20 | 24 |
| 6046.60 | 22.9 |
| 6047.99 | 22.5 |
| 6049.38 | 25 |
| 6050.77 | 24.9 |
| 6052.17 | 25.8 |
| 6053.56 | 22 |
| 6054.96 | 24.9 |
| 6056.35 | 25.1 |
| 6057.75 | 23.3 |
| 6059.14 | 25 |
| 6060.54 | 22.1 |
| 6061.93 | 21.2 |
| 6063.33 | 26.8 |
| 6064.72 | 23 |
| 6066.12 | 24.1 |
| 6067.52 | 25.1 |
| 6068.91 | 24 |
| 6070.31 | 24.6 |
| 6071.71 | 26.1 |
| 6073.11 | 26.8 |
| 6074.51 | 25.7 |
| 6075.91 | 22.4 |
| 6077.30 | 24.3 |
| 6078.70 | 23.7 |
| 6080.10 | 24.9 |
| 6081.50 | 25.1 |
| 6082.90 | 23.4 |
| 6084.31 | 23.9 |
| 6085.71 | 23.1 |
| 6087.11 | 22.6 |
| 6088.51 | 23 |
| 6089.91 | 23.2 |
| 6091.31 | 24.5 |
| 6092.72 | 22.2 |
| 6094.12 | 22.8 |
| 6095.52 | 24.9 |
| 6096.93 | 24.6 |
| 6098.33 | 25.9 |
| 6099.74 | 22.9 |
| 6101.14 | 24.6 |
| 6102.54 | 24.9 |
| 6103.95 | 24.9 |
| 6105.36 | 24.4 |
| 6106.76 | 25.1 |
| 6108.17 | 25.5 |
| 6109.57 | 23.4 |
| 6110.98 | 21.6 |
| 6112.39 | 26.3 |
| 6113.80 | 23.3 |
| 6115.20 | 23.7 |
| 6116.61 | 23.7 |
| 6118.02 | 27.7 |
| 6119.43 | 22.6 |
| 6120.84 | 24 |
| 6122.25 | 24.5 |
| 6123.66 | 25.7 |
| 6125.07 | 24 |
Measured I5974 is 0.04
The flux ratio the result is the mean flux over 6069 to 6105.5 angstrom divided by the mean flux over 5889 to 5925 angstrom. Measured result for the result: 1.16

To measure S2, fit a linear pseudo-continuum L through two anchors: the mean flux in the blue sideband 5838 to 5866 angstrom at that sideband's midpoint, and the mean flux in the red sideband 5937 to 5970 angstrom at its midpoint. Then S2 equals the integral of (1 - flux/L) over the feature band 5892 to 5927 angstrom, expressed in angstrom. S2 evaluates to 4.2 angstrom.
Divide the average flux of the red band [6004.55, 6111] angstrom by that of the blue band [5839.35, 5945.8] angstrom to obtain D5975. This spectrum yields 1.04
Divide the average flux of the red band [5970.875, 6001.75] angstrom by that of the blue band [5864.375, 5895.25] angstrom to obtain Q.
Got 1.06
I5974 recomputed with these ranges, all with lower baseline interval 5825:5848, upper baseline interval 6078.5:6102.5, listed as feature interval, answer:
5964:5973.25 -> 0.070 mag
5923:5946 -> 0.070 mag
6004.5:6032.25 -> 0.038 mag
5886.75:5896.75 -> 0.354 mag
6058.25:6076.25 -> -0.018 mag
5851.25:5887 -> 0.033 mag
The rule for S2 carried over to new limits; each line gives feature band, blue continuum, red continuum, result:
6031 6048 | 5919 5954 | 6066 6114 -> -0.3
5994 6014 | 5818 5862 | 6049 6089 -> 0.6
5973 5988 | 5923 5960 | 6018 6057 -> 0.0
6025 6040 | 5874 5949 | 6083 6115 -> -0.4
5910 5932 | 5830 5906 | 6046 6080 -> 0.4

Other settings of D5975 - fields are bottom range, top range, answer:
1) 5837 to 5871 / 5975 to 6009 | 0.94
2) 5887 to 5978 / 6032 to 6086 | 1.09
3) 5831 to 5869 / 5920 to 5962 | 0.93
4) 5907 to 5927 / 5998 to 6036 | 1.01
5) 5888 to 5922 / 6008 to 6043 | 1.15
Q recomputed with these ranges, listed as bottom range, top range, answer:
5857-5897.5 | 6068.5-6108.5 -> 1.07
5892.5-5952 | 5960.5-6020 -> 1.06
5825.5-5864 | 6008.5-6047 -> 0.94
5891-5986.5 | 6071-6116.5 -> 1.07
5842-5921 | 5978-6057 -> 1.04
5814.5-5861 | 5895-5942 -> 0.88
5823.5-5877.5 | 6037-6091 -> 0.97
